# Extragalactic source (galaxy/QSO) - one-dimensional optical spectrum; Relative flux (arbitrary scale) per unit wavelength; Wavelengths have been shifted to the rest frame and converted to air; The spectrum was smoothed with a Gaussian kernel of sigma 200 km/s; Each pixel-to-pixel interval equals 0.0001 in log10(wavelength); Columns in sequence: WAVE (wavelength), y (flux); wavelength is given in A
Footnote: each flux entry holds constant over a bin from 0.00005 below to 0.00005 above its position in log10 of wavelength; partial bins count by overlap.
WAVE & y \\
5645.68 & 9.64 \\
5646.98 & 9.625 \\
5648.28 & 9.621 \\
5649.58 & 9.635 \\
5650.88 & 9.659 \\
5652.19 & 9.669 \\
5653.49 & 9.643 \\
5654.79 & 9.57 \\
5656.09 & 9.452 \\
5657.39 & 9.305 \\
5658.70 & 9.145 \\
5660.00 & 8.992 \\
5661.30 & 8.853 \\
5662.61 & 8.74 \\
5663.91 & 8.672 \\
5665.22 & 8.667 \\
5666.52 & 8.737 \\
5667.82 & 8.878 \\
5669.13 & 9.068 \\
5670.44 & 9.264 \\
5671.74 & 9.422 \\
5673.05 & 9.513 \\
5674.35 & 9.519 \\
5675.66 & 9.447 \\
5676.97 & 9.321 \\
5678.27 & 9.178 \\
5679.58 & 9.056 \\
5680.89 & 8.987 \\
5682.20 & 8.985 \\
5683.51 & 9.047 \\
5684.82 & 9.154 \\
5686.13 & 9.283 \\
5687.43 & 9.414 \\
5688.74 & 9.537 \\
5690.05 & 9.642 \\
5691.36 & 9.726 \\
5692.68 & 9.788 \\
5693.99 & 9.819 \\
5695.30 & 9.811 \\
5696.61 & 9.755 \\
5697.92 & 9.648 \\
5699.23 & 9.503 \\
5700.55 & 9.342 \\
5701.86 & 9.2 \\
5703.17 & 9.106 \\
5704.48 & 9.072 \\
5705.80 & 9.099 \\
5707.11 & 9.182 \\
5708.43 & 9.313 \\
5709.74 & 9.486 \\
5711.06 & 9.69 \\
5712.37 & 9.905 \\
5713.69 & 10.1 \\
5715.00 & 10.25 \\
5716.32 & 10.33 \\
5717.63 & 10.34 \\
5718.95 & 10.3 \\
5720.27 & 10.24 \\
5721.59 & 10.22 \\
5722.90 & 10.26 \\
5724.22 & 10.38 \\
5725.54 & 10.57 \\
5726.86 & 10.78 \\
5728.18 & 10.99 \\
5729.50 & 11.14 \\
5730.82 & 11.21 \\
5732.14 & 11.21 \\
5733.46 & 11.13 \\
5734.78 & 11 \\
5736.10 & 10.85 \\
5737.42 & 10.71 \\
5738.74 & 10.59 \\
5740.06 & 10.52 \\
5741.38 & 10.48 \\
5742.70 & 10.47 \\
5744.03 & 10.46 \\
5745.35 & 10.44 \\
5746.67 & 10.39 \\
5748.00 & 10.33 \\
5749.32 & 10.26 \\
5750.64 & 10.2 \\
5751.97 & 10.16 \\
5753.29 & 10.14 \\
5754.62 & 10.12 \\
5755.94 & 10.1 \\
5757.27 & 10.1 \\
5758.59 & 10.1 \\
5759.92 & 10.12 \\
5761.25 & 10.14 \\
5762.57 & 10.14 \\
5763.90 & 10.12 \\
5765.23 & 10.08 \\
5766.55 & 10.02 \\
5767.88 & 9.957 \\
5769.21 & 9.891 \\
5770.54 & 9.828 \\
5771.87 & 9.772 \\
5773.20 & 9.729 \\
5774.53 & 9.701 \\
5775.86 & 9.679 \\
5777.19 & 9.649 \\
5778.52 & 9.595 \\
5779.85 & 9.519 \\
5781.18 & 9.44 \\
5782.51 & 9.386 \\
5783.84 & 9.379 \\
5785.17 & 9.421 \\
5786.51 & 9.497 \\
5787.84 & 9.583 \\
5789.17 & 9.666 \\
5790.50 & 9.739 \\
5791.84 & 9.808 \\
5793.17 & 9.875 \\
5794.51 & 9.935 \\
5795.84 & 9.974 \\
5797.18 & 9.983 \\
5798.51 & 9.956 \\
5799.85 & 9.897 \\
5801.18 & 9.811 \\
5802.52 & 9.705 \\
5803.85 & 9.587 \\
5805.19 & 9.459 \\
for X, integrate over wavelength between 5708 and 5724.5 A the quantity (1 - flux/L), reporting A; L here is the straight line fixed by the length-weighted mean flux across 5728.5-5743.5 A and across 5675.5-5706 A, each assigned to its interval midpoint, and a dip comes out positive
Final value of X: 0.2 A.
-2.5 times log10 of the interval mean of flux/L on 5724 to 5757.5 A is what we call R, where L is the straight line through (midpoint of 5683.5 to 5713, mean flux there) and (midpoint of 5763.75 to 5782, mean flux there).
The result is -0.10 mag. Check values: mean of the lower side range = 9.47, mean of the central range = 10.6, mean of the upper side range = 9.77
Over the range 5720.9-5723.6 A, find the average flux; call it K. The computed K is 10.3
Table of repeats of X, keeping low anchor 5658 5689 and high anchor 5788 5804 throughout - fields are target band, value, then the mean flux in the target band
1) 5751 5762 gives -0.6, 10.1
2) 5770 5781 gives 0.0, 9.67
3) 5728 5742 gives -2.1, 10.9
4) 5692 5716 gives -0.7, 9.57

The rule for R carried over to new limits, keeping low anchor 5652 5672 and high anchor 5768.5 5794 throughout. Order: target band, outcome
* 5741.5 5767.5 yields -0.08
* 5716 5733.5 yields -0.14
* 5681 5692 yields -0.01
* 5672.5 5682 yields -0.01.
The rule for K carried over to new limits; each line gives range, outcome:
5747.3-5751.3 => 10.3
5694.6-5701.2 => 9.61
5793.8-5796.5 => 9.95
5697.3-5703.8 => 9.36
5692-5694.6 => 9.77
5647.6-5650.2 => 9.63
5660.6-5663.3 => 8.8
